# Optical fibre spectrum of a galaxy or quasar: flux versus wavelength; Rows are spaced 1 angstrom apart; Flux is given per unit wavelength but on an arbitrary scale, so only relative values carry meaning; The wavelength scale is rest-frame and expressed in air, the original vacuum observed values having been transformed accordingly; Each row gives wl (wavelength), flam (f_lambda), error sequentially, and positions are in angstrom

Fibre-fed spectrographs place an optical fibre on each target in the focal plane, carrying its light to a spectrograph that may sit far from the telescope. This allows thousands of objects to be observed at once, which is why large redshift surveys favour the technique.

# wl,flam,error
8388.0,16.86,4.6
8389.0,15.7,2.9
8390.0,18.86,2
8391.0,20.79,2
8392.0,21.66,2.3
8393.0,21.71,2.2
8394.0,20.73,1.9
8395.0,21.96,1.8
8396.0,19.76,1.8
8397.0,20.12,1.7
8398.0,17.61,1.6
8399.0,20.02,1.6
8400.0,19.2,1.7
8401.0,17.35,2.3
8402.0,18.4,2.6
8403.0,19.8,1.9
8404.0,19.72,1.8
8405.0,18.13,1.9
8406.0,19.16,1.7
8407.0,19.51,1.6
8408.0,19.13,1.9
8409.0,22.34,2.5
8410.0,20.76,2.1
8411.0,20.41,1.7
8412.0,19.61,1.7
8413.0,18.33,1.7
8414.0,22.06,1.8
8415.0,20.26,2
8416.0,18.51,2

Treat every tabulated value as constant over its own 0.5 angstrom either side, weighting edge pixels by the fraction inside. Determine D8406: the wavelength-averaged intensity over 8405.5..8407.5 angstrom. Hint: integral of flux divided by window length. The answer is 19.3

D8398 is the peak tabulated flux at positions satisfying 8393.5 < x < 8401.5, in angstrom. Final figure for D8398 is 21.96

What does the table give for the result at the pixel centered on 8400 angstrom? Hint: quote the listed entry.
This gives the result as 19.2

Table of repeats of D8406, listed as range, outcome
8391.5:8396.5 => 21.2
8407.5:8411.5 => 20.7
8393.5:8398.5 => 20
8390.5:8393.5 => 21.4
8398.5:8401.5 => 18.9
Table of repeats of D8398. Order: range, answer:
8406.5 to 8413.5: 22.34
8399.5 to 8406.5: 19.8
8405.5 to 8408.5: 19.51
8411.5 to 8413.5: 19.61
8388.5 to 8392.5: 21.66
